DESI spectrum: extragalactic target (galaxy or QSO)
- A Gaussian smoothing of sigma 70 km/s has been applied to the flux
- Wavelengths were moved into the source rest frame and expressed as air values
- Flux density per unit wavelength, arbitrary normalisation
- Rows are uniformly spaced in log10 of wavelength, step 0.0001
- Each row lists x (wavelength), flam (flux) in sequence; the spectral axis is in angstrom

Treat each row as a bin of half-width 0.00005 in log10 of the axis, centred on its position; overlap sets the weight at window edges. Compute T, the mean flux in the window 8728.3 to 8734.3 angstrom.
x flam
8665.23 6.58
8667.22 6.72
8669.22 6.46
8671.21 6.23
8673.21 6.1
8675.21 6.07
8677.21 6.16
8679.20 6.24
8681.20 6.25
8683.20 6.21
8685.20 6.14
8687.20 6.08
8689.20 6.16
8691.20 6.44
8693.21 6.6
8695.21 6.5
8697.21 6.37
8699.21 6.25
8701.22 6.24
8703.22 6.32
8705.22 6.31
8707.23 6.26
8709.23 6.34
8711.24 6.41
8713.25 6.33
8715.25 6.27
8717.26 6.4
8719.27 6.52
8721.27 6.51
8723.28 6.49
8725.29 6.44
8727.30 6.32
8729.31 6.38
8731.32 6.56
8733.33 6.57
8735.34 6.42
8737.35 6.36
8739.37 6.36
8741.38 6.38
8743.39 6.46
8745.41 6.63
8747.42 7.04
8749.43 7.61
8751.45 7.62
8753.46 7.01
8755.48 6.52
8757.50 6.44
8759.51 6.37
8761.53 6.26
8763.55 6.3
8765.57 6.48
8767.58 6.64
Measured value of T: 6.5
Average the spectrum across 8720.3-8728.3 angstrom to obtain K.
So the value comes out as 6.44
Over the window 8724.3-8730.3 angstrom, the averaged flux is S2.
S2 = 6.38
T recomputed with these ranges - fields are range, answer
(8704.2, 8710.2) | 6.31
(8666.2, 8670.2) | 6.59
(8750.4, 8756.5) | 7.04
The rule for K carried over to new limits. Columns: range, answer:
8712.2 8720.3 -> 6.38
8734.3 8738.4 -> 6.38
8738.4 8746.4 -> 6.46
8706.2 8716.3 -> 6.32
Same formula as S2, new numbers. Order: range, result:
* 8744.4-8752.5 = 7.23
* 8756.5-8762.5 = 6.36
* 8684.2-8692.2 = 6.21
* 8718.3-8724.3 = 6.51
